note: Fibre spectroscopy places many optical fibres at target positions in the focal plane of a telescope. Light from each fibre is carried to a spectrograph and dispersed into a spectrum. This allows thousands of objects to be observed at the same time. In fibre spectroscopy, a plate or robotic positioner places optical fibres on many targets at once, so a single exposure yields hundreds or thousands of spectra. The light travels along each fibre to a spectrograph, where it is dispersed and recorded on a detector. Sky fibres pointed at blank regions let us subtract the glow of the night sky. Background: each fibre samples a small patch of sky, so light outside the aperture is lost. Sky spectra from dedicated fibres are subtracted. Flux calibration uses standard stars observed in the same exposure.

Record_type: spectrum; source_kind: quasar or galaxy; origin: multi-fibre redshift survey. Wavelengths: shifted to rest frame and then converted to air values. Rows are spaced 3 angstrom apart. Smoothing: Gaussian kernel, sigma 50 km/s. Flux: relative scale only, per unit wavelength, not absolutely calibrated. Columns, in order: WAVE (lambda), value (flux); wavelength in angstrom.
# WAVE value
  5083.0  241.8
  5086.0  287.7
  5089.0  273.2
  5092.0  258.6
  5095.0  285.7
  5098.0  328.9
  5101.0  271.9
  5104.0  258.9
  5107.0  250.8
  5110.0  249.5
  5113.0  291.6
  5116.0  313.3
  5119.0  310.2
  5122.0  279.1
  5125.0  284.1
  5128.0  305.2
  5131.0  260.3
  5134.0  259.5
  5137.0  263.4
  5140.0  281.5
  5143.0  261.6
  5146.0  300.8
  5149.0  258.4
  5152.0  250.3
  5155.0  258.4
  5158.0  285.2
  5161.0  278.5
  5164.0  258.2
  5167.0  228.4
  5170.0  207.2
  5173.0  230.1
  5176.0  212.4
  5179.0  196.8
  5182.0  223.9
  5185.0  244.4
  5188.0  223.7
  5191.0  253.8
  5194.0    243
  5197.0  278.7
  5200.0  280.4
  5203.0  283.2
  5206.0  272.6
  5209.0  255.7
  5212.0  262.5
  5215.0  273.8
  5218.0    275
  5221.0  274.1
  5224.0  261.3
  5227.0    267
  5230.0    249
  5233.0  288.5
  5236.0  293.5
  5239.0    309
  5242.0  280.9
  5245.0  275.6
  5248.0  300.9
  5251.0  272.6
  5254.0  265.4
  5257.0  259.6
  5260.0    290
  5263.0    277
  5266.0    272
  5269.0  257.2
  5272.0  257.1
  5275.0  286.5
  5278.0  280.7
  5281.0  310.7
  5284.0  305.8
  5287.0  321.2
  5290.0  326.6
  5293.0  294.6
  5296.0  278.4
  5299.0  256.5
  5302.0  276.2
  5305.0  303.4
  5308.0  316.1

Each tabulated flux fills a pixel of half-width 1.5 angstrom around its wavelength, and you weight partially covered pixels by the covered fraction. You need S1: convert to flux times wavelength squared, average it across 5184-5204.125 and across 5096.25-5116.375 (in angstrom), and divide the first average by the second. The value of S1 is 0.96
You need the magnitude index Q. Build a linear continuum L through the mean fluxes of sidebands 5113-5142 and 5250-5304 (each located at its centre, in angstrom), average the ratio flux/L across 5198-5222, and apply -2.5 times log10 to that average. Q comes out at 0.04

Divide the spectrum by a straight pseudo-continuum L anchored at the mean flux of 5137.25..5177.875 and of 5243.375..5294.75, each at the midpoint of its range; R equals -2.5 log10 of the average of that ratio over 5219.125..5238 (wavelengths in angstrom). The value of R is 0.004 mag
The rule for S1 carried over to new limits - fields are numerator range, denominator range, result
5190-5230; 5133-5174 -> 1.05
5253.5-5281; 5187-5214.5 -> 1.07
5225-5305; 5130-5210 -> 1.16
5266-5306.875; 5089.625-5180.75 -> 1.15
